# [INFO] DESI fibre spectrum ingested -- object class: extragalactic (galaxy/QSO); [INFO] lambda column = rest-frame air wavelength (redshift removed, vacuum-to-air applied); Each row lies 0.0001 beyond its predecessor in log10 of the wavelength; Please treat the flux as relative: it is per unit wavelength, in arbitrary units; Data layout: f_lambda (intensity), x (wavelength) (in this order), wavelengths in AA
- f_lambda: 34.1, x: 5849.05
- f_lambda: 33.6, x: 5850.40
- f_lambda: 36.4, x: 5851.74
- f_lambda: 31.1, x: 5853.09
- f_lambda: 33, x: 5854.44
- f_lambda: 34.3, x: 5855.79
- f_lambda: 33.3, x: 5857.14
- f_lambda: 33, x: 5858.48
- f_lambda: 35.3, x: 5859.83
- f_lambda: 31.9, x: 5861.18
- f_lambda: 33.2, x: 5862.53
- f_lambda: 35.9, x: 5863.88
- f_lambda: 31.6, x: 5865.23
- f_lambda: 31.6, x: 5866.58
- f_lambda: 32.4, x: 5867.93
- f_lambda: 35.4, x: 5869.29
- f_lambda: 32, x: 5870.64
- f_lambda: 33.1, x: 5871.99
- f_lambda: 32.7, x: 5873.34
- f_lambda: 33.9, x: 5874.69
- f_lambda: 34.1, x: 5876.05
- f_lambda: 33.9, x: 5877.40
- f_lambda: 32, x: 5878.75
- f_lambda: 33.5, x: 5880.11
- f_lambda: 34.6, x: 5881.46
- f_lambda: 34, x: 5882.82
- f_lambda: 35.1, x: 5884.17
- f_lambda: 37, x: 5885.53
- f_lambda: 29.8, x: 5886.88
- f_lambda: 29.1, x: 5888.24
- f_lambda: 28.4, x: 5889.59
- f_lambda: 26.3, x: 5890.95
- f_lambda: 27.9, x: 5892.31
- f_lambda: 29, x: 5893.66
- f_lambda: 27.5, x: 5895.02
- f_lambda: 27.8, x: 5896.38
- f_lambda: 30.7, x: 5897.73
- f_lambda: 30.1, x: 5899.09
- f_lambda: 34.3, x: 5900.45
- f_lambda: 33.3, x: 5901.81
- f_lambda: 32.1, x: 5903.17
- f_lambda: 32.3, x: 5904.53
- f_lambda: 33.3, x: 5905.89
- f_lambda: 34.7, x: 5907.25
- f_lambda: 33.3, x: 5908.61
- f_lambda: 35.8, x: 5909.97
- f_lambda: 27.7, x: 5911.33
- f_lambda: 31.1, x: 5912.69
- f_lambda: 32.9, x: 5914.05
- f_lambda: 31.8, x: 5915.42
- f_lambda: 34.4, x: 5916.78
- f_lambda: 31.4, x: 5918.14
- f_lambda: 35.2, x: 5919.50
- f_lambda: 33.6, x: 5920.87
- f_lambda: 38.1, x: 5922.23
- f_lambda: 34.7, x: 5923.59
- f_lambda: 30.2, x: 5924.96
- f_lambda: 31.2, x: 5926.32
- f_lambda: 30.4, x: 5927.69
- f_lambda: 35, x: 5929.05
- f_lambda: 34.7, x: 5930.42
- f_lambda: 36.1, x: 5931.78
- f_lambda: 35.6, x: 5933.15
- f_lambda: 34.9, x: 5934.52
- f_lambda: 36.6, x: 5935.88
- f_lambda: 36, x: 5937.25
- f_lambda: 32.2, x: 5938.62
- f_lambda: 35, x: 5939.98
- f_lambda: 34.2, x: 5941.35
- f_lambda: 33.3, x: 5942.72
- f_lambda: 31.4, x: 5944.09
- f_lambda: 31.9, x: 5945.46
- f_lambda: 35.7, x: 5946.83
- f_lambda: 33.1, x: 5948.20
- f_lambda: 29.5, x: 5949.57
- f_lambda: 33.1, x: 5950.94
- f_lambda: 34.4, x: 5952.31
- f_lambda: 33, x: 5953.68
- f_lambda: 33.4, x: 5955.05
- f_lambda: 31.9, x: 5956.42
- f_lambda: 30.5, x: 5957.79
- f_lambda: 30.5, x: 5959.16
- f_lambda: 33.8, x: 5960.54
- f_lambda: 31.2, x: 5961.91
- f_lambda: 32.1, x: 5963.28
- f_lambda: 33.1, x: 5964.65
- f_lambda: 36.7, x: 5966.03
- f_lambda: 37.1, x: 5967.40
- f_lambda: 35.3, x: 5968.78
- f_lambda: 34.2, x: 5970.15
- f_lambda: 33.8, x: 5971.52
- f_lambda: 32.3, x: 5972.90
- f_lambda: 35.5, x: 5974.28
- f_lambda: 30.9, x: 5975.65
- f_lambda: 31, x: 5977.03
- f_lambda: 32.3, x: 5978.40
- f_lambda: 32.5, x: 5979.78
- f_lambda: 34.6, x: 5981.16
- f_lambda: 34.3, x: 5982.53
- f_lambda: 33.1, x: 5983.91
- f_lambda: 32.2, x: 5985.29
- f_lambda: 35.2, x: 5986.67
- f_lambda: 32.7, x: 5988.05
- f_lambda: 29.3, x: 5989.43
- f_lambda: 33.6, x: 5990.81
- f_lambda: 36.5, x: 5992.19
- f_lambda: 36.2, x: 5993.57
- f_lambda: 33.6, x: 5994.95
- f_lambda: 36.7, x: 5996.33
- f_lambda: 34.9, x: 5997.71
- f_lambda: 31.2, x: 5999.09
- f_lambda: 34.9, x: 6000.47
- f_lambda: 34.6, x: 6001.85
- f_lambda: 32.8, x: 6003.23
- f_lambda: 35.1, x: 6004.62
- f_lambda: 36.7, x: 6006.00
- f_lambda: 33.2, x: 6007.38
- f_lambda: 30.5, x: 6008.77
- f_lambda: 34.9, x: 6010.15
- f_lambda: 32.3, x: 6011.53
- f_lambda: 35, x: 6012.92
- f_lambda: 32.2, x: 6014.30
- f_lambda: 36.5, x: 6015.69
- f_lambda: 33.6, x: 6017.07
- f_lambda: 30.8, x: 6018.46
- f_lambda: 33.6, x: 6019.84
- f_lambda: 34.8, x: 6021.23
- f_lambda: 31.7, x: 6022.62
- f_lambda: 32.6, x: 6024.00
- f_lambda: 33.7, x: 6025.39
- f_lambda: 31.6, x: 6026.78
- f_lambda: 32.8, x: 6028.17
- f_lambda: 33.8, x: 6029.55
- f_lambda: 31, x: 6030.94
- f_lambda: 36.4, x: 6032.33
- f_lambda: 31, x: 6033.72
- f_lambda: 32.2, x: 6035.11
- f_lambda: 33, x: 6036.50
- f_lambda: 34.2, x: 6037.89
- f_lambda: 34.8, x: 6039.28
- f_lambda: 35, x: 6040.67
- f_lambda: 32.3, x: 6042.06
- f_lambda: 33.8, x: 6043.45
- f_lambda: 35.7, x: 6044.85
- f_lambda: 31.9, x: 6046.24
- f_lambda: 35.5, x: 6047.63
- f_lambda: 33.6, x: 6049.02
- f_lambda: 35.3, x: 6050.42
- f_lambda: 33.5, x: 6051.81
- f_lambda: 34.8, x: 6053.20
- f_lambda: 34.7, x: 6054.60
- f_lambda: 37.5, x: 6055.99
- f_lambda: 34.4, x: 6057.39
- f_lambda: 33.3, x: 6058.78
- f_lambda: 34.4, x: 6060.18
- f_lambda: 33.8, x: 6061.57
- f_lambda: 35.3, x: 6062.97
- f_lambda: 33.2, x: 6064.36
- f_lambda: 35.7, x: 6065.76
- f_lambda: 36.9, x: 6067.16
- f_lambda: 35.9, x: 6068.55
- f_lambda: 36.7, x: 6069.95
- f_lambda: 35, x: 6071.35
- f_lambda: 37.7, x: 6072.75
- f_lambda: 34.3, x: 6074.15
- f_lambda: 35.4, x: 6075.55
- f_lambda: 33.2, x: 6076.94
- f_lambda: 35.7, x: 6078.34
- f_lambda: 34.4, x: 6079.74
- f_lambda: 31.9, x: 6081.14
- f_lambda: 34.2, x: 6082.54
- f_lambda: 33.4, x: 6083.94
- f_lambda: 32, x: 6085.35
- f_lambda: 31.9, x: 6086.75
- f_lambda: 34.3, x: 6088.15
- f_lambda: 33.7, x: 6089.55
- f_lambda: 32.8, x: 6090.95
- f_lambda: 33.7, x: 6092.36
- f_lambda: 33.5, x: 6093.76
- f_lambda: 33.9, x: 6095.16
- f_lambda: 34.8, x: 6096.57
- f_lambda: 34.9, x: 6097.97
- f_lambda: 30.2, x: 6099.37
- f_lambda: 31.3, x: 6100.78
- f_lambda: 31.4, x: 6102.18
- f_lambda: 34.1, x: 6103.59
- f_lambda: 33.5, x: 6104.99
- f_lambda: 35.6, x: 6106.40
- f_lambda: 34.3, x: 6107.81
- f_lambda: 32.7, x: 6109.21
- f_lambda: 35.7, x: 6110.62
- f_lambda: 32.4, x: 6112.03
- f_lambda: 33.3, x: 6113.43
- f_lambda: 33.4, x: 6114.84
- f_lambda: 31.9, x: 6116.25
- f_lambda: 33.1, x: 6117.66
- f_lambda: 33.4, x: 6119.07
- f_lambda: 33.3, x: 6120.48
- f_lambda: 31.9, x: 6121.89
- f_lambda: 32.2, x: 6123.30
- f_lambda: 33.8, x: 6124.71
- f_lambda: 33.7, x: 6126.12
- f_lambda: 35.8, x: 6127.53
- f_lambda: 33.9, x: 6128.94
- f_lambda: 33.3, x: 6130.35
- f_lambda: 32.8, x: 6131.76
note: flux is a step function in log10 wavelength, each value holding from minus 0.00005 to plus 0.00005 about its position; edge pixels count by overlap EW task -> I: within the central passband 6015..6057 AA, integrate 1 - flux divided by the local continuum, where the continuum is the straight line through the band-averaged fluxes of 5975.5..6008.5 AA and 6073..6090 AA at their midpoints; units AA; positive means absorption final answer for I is 0.0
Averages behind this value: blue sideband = 33.7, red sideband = 33.8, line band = 33.7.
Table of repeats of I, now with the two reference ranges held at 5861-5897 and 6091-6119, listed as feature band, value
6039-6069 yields -1.42 AA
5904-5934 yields -1.05 AA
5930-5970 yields -1.55 AA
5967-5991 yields -0.51 AA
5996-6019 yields -0.77 AA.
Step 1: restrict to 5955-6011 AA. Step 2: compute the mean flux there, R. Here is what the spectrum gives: 33.5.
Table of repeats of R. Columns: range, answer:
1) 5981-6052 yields 33.7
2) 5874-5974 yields 32.9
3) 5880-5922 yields 31.9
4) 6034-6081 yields 34.6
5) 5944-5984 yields 33.1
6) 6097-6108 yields 33.2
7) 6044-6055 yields 34.3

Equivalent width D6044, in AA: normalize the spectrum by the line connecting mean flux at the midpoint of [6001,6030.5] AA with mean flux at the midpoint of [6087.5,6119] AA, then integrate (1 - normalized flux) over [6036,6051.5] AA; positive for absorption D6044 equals -0.3 AA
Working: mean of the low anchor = 33.5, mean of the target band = 34.1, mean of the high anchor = 33.4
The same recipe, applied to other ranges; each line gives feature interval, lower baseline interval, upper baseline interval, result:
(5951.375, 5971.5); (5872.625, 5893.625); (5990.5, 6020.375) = 0.0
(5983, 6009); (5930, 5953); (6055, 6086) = 0.3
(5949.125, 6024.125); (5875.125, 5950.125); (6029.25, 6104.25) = -0.2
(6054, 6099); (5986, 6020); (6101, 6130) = -1.1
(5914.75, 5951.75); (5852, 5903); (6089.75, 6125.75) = -1.4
